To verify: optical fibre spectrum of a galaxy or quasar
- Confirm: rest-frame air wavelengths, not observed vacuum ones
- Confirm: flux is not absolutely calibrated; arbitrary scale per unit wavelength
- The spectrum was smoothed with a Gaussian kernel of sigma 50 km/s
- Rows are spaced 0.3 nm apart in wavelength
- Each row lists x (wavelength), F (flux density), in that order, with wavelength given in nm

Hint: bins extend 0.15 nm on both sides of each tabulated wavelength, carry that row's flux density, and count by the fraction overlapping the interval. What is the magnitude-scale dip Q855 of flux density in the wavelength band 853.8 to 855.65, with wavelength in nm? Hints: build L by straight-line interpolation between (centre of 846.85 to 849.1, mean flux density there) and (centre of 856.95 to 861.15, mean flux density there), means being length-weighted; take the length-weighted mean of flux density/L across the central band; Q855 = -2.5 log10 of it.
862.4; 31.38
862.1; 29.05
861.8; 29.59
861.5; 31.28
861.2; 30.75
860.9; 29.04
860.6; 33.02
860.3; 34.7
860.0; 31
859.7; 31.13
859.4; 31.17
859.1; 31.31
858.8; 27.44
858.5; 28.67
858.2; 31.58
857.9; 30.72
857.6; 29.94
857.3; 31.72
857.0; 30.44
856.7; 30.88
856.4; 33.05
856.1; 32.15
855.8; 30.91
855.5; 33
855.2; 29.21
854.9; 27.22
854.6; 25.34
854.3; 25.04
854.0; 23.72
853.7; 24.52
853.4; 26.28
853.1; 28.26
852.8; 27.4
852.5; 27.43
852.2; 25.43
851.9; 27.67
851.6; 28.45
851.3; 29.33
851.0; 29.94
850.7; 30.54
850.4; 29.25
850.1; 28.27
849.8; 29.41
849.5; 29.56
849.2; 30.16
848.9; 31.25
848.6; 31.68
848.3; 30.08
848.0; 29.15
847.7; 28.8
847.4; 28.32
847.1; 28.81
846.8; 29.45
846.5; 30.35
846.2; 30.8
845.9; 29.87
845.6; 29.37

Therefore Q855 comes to 0.12 mag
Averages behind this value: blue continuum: 29.7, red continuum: 30.9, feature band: 27.2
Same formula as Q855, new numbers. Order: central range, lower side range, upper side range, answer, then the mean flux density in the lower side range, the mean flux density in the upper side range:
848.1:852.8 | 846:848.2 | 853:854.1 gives -0.065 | 29.4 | 25.7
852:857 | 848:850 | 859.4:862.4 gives 0.090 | 30.2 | 31.1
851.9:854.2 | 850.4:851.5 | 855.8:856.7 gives 0.170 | 29.8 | 32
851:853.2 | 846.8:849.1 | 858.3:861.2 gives 0.085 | 29.7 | 30.8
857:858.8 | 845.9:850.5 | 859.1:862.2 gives 0.019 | 29.7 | 31.1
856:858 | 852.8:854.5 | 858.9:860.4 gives -0.082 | 25.7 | 31.6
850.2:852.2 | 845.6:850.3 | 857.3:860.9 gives 0.043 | 29.7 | 30.9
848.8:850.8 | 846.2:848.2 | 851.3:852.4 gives -0.054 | 29.3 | 27.5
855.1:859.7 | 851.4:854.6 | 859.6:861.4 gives -0.051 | 26.4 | 31.6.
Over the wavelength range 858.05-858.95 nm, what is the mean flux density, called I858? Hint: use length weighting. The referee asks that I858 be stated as 29.2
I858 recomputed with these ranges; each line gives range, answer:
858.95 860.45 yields 31.9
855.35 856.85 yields 32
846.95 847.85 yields 28.6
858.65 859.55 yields 30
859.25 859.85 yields 31.2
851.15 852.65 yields 27.7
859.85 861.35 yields 31.7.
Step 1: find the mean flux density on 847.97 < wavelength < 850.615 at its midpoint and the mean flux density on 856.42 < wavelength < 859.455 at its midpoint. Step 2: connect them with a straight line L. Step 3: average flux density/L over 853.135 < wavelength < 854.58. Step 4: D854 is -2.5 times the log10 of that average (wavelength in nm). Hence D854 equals 0.20 mag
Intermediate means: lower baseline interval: 29.9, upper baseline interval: 30.5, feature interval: 25.2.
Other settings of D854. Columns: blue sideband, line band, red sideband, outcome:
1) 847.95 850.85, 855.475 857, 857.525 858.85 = -0.07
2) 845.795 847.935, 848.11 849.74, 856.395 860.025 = -0.03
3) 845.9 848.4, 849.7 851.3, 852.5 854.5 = -0.07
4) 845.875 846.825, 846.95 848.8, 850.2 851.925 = 0.01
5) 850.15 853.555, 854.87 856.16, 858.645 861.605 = -0.04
